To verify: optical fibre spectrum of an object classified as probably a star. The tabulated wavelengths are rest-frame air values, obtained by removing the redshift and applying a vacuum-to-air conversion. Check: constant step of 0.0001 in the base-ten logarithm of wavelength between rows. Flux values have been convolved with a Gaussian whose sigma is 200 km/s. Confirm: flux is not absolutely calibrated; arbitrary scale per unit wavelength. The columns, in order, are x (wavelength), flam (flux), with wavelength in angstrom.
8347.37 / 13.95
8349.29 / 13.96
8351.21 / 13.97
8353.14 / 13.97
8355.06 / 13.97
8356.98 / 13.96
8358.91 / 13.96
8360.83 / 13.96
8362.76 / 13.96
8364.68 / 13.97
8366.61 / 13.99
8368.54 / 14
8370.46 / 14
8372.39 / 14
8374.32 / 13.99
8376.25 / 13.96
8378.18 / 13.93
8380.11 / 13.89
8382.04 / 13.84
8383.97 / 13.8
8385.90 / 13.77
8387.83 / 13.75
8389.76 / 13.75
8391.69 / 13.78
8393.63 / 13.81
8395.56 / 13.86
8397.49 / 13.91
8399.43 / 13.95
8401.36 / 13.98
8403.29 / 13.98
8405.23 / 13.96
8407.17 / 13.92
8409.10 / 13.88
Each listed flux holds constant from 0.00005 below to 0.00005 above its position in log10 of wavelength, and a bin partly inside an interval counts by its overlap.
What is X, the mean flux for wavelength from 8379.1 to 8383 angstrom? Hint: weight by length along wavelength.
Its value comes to 13.9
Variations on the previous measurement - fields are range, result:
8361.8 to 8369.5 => 14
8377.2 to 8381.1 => 13.9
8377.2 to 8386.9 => 13.8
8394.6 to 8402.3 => 13.9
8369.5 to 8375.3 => 14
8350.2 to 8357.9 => 14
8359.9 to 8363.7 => 13.9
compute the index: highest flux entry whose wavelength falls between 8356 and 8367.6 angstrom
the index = 13.99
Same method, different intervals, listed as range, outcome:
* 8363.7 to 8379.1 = 14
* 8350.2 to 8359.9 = 13.97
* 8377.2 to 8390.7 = 13.93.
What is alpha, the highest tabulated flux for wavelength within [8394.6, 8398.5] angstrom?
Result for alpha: 13.91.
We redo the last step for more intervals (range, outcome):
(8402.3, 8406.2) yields 13.98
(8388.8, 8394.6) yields 13.81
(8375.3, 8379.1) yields 13.96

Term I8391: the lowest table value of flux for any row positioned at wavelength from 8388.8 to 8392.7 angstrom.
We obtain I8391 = 13.75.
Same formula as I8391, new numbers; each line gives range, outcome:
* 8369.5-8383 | 13.84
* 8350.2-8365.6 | 13.96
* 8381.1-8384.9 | 13.8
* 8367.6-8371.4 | 14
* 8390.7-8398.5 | 13.78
